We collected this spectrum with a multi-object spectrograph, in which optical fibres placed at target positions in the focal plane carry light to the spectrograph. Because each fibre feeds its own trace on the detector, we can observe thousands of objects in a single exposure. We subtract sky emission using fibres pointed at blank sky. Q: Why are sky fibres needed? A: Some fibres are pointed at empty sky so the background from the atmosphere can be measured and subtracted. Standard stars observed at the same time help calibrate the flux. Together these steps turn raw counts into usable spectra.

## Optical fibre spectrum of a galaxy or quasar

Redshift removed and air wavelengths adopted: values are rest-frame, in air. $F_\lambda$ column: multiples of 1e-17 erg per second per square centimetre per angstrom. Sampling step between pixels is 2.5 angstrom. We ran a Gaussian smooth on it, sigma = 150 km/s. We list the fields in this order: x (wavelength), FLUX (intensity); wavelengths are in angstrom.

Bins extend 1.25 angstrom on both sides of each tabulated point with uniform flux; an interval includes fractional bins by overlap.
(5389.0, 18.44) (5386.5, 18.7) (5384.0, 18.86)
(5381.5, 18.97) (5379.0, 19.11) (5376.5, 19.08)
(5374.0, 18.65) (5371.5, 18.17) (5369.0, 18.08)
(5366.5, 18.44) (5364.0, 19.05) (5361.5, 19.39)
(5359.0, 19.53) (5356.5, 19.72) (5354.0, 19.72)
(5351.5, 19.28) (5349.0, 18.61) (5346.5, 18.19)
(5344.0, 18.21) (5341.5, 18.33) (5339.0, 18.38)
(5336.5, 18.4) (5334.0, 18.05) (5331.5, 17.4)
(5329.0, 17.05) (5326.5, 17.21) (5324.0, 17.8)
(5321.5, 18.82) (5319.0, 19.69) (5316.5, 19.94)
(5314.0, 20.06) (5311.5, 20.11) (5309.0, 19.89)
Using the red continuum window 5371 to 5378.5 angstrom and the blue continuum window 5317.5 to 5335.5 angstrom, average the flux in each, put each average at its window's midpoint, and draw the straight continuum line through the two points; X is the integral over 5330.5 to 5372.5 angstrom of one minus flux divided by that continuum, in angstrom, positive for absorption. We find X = -0.6 angstrom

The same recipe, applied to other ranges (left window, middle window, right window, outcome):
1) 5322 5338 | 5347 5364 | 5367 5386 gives -1.0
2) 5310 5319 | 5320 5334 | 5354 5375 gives 1.4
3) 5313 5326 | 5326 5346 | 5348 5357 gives 1.4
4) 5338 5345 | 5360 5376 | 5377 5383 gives 0.1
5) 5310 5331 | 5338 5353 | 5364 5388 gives 0.2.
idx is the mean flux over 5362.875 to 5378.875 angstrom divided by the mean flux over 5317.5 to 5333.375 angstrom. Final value 1.0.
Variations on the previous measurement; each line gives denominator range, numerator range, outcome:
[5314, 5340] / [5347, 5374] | 1.03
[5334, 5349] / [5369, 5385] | 1.02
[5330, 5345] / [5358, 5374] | 1.04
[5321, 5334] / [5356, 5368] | 1.09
